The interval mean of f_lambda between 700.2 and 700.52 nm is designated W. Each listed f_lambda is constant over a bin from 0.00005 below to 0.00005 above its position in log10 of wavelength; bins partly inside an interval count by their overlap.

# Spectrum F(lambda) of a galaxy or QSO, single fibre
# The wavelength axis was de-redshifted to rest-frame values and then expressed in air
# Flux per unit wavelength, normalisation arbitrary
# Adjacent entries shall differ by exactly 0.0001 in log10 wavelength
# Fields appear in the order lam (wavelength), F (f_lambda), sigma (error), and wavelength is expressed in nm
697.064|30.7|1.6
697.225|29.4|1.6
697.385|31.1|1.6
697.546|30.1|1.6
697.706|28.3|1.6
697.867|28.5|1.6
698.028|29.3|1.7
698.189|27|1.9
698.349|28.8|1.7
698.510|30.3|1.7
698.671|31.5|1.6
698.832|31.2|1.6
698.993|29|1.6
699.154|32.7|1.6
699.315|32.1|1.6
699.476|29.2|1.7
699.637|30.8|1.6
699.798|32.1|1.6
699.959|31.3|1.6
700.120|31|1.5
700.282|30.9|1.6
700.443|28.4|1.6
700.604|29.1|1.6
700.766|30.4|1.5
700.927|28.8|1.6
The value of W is 29.6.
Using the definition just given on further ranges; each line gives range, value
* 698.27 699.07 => 30.1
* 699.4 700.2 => 30.9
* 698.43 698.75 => 30.9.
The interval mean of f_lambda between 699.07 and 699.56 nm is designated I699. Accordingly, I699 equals 31.3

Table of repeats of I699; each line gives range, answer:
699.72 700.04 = 31.7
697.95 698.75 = 29.4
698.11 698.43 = 28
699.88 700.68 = 30.1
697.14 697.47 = 30.2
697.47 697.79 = 29.2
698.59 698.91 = 31.3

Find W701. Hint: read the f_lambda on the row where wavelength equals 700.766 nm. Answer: 30.4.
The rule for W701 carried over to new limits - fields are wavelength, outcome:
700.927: 28.8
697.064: 30.7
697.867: 28.5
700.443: 28.4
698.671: 31.5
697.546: 30.1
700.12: 31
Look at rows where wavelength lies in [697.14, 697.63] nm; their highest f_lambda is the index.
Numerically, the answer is 31.1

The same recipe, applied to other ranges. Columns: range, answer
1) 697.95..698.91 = 31.5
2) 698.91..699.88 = 32.7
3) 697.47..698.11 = 30.1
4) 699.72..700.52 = 32.1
